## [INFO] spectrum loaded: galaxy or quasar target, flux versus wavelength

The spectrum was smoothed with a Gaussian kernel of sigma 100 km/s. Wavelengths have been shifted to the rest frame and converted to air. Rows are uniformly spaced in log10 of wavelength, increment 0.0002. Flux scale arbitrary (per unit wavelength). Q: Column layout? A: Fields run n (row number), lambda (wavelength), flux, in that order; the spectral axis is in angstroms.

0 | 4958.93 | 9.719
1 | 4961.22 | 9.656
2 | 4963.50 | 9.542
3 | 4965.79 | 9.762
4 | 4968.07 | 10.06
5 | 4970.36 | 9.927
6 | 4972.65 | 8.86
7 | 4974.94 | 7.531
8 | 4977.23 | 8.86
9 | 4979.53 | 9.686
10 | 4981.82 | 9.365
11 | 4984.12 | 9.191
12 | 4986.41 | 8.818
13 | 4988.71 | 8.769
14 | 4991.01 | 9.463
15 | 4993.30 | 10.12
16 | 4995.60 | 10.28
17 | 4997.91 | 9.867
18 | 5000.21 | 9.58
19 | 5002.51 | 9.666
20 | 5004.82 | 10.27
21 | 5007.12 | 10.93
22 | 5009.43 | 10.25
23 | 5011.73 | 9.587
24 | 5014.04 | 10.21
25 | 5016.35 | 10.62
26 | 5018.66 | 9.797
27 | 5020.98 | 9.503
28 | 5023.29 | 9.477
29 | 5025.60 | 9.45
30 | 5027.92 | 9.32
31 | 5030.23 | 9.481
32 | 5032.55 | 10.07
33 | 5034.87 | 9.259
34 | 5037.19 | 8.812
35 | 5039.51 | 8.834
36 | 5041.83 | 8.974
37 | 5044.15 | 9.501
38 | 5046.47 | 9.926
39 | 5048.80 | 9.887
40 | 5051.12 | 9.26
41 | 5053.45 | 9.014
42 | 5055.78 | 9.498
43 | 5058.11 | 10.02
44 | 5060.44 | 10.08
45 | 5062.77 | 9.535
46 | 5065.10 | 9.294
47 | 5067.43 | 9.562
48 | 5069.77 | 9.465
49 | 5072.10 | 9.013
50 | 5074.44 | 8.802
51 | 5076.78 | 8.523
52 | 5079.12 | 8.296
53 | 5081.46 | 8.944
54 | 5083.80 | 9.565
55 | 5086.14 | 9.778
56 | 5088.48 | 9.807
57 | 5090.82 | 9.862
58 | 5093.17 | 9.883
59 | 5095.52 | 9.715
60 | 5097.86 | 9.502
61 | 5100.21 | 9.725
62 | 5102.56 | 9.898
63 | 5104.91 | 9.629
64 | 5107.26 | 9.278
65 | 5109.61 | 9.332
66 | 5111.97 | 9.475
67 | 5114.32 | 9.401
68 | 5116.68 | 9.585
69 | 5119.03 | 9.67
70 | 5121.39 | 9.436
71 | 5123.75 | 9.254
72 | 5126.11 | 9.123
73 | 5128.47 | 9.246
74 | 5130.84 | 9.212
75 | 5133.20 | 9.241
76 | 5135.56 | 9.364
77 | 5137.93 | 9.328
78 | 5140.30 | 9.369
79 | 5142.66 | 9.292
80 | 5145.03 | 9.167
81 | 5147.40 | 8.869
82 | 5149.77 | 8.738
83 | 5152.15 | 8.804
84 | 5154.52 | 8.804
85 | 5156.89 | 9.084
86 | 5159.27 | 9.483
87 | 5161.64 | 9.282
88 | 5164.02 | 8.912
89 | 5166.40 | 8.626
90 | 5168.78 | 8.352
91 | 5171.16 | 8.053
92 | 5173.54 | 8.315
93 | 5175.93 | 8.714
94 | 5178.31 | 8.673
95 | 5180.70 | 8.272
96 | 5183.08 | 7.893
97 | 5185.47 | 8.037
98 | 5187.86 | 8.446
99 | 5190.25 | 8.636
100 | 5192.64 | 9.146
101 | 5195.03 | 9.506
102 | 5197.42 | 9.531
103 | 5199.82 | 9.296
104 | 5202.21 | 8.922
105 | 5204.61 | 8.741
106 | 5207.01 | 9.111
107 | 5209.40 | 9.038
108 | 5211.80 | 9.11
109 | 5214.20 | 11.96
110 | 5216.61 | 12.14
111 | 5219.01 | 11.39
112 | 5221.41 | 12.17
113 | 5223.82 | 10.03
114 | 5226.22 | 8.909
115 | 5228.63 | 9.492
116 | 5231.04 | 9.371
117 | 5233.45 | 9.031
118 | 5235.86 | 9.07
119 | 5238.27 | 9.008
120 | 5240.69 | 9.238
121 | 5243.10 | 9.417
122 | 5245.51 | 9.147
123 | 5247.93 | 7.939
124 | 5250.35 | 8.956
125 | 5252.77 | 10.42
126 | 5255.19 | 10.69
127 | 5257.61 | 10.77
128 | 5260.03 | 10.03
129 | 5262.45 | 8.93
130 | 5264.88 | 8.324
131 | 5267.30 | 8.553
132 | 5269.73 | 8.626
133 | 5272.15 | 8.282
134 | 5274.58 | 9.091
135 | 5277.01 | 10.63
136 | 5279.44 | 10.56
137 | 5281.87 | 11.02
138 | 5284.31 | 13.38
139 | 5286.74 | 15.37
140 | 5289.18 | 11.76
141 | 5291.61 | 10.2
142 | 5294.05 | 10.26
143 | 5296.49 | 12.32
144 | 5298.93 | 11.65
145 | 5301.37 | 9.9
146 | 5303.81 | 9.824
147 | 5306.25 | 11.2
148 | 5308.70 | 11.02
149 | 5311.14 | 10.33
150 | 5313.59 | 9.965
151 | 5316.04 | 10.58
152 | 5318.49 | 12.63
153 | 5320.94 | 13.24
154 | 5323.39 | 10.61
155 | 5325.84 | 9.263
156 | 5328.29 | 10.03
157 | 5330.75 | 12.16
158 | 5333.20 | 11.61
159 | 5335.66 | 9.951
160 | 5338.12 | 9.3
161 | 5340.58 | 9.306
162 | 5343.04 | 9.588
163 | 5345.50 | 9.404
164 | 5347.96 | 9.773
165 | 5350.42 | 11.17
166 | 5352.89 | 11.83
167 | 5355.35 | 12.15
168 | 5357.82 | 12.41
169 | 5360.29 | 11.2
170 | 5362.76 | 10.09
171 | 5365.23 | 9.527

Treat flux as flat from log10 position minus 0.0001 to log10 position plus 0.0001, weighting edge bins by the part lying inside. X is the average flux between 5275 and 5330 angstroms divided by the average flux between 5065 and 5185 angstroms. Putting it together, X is 1.22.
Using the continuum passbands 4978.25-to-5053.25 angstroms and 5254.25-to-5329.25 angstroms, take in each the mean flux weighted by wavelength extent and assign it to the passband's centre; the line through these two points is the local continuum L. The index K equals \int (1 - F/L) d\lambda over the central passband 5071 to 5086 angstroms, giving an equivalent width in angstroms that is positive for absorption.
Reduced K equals 1.41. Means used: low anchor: 9.62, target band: 8.92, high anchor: 10.6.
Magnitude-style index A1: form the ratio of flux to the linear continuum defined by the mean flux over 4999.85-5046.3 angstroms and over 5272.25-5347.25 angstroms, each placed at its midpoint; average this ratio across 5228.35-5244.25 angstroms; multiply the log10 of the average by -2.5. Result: 0.145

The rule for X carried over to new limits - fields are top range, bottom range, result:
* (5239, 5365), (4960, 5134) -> 1.10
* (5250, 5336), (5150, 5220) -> 1.17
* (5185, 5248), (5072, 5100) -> 1.02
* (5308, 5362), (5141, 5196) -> 1.23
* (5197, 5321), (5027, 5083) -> 1.09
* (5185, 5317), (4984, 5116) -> 1.05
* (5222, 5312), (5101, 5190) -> 1.12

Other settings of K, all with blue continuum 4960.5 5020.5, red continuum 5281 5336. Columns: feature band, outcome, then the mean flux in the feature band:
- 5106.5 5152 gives 4.7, 9.27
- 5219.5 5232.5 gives 0.9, 10.1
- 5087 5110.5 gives 1.2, 9.67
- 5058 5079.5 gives 1.7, 9.26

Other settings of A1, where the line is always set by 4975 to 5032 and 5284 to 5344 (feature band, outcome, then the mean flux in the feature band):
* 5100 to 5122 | 0.064 mag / 9.54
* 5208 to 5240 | 0.059 mag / 10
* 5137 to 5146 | 0.106 mag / 9.29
